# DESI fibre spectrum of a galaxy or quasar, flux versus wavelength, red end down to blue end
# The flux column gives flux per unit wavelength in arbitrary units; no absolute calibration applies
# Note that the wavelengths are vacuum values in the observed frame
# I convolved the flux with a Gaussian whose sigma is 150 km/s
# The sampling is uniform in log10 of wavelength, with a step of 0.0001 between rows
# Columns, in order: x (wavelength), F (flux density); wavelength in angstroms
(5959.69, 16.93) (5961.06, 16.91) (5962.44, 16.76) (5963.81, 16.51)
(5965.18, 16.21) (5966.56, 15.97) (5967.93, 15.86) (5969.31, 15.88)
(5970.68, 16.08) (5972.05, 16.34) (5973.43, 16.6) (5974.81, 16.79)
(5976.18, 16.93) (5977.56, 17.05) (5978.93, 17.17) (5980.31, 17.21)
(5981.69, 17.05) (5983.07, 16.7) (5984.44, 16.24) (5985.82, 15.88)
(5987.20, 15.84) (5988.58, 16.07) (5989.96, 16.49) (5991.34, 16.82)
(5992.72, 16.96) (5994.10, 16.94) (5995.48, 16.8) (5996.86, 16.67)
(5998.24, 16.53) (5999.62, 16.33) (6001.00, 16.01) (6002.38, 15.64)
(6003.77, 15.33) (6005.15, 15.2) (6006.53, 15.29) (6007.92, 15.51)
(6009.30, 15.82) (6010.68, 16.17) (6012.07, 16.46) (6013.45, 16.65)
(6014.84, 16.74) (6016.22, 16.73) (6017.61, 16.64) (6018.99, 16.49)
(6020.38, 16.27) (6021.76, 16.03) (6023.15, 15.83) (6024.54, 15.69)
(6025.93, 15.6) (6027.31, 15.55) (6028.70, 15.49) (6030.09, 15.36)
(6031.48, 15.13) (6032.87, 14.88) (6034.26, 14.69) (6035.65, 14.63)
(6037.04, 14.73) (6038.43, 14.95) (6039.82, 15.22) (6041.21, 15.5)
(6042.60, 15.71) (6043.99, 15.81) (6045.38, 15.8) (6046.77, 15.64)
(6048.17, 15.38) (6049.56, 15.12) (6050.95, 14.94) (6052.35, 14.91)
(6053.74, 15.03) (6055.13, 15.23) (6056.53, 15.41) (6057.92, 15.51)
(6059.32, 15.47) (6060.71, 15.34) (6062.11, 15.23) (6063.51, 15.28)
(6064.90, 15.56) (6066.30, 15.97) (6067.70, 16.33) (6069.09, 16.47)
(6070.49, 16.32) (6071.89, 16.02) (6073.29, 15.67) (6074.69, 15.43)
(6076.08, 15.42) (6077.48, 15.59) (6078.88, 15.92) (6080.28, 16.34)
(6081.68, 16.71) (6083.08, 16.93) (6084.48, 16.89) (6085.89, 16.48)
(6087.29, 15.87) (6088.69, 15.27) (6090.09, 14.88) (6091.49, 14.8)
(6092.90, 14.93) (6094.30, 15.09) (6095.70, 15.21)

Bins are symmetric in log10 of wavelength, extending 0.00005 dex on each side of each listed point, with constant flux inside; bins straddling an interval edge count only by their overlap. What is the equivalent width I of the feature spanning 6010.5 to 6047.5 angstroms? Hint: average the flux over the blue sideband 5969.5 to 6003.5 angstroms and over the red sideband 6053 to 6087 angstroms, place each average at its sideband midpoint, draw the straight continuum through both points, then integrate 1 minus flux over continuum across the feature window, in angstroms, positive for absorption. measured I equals 1.1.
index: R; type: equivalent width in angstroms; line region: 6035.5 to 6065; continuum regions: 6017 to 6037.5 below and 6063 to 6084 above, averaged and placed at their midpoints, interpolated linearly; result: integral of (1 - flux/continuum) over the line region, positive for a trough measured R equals 0.9 angstroms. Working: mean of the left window 15.5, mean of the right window 16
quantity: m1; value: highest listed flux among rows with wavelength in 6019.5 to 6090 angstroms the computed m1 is 16.93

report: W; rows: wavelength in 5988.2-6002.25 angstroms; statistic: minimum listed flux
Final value 16.01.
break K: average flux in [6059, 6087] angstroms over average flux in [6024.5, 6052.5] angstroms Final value 1.05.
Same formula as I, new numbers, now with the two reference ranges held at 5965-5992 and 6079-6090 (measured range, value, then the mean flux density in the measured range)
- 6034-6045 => 0.77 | 15.2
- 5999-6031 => 0.87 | 15.9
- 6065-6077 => 0.26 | 15.9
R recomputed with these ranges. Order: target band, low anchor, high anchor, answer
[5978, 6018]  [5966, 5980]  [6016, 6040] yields -0.7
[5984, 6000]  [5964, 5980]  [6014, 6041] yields -0.3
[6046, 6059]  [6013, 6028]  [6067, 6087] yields 0.7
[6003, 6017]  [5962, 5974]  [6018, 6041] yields -0.3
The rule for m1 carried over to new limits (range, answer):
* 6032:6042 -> 15.5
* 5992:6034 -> 16.96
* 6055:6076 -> 16.47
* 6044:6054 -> 15.8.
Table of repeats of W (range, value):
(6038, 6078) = 14.91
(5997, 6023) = 15.2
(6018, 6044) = 14.63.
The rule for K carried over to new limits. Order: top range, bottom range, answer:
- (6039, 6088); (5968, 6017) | 0.96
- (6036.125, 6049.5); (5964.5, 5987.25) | 0.93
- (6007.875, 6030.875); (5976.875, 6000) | 0.97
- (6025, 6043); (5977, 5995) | 0.91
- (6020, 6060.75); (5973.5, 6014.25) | 0.94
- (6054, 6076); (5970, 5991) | 0.95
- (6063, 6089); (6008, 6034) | 1.01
